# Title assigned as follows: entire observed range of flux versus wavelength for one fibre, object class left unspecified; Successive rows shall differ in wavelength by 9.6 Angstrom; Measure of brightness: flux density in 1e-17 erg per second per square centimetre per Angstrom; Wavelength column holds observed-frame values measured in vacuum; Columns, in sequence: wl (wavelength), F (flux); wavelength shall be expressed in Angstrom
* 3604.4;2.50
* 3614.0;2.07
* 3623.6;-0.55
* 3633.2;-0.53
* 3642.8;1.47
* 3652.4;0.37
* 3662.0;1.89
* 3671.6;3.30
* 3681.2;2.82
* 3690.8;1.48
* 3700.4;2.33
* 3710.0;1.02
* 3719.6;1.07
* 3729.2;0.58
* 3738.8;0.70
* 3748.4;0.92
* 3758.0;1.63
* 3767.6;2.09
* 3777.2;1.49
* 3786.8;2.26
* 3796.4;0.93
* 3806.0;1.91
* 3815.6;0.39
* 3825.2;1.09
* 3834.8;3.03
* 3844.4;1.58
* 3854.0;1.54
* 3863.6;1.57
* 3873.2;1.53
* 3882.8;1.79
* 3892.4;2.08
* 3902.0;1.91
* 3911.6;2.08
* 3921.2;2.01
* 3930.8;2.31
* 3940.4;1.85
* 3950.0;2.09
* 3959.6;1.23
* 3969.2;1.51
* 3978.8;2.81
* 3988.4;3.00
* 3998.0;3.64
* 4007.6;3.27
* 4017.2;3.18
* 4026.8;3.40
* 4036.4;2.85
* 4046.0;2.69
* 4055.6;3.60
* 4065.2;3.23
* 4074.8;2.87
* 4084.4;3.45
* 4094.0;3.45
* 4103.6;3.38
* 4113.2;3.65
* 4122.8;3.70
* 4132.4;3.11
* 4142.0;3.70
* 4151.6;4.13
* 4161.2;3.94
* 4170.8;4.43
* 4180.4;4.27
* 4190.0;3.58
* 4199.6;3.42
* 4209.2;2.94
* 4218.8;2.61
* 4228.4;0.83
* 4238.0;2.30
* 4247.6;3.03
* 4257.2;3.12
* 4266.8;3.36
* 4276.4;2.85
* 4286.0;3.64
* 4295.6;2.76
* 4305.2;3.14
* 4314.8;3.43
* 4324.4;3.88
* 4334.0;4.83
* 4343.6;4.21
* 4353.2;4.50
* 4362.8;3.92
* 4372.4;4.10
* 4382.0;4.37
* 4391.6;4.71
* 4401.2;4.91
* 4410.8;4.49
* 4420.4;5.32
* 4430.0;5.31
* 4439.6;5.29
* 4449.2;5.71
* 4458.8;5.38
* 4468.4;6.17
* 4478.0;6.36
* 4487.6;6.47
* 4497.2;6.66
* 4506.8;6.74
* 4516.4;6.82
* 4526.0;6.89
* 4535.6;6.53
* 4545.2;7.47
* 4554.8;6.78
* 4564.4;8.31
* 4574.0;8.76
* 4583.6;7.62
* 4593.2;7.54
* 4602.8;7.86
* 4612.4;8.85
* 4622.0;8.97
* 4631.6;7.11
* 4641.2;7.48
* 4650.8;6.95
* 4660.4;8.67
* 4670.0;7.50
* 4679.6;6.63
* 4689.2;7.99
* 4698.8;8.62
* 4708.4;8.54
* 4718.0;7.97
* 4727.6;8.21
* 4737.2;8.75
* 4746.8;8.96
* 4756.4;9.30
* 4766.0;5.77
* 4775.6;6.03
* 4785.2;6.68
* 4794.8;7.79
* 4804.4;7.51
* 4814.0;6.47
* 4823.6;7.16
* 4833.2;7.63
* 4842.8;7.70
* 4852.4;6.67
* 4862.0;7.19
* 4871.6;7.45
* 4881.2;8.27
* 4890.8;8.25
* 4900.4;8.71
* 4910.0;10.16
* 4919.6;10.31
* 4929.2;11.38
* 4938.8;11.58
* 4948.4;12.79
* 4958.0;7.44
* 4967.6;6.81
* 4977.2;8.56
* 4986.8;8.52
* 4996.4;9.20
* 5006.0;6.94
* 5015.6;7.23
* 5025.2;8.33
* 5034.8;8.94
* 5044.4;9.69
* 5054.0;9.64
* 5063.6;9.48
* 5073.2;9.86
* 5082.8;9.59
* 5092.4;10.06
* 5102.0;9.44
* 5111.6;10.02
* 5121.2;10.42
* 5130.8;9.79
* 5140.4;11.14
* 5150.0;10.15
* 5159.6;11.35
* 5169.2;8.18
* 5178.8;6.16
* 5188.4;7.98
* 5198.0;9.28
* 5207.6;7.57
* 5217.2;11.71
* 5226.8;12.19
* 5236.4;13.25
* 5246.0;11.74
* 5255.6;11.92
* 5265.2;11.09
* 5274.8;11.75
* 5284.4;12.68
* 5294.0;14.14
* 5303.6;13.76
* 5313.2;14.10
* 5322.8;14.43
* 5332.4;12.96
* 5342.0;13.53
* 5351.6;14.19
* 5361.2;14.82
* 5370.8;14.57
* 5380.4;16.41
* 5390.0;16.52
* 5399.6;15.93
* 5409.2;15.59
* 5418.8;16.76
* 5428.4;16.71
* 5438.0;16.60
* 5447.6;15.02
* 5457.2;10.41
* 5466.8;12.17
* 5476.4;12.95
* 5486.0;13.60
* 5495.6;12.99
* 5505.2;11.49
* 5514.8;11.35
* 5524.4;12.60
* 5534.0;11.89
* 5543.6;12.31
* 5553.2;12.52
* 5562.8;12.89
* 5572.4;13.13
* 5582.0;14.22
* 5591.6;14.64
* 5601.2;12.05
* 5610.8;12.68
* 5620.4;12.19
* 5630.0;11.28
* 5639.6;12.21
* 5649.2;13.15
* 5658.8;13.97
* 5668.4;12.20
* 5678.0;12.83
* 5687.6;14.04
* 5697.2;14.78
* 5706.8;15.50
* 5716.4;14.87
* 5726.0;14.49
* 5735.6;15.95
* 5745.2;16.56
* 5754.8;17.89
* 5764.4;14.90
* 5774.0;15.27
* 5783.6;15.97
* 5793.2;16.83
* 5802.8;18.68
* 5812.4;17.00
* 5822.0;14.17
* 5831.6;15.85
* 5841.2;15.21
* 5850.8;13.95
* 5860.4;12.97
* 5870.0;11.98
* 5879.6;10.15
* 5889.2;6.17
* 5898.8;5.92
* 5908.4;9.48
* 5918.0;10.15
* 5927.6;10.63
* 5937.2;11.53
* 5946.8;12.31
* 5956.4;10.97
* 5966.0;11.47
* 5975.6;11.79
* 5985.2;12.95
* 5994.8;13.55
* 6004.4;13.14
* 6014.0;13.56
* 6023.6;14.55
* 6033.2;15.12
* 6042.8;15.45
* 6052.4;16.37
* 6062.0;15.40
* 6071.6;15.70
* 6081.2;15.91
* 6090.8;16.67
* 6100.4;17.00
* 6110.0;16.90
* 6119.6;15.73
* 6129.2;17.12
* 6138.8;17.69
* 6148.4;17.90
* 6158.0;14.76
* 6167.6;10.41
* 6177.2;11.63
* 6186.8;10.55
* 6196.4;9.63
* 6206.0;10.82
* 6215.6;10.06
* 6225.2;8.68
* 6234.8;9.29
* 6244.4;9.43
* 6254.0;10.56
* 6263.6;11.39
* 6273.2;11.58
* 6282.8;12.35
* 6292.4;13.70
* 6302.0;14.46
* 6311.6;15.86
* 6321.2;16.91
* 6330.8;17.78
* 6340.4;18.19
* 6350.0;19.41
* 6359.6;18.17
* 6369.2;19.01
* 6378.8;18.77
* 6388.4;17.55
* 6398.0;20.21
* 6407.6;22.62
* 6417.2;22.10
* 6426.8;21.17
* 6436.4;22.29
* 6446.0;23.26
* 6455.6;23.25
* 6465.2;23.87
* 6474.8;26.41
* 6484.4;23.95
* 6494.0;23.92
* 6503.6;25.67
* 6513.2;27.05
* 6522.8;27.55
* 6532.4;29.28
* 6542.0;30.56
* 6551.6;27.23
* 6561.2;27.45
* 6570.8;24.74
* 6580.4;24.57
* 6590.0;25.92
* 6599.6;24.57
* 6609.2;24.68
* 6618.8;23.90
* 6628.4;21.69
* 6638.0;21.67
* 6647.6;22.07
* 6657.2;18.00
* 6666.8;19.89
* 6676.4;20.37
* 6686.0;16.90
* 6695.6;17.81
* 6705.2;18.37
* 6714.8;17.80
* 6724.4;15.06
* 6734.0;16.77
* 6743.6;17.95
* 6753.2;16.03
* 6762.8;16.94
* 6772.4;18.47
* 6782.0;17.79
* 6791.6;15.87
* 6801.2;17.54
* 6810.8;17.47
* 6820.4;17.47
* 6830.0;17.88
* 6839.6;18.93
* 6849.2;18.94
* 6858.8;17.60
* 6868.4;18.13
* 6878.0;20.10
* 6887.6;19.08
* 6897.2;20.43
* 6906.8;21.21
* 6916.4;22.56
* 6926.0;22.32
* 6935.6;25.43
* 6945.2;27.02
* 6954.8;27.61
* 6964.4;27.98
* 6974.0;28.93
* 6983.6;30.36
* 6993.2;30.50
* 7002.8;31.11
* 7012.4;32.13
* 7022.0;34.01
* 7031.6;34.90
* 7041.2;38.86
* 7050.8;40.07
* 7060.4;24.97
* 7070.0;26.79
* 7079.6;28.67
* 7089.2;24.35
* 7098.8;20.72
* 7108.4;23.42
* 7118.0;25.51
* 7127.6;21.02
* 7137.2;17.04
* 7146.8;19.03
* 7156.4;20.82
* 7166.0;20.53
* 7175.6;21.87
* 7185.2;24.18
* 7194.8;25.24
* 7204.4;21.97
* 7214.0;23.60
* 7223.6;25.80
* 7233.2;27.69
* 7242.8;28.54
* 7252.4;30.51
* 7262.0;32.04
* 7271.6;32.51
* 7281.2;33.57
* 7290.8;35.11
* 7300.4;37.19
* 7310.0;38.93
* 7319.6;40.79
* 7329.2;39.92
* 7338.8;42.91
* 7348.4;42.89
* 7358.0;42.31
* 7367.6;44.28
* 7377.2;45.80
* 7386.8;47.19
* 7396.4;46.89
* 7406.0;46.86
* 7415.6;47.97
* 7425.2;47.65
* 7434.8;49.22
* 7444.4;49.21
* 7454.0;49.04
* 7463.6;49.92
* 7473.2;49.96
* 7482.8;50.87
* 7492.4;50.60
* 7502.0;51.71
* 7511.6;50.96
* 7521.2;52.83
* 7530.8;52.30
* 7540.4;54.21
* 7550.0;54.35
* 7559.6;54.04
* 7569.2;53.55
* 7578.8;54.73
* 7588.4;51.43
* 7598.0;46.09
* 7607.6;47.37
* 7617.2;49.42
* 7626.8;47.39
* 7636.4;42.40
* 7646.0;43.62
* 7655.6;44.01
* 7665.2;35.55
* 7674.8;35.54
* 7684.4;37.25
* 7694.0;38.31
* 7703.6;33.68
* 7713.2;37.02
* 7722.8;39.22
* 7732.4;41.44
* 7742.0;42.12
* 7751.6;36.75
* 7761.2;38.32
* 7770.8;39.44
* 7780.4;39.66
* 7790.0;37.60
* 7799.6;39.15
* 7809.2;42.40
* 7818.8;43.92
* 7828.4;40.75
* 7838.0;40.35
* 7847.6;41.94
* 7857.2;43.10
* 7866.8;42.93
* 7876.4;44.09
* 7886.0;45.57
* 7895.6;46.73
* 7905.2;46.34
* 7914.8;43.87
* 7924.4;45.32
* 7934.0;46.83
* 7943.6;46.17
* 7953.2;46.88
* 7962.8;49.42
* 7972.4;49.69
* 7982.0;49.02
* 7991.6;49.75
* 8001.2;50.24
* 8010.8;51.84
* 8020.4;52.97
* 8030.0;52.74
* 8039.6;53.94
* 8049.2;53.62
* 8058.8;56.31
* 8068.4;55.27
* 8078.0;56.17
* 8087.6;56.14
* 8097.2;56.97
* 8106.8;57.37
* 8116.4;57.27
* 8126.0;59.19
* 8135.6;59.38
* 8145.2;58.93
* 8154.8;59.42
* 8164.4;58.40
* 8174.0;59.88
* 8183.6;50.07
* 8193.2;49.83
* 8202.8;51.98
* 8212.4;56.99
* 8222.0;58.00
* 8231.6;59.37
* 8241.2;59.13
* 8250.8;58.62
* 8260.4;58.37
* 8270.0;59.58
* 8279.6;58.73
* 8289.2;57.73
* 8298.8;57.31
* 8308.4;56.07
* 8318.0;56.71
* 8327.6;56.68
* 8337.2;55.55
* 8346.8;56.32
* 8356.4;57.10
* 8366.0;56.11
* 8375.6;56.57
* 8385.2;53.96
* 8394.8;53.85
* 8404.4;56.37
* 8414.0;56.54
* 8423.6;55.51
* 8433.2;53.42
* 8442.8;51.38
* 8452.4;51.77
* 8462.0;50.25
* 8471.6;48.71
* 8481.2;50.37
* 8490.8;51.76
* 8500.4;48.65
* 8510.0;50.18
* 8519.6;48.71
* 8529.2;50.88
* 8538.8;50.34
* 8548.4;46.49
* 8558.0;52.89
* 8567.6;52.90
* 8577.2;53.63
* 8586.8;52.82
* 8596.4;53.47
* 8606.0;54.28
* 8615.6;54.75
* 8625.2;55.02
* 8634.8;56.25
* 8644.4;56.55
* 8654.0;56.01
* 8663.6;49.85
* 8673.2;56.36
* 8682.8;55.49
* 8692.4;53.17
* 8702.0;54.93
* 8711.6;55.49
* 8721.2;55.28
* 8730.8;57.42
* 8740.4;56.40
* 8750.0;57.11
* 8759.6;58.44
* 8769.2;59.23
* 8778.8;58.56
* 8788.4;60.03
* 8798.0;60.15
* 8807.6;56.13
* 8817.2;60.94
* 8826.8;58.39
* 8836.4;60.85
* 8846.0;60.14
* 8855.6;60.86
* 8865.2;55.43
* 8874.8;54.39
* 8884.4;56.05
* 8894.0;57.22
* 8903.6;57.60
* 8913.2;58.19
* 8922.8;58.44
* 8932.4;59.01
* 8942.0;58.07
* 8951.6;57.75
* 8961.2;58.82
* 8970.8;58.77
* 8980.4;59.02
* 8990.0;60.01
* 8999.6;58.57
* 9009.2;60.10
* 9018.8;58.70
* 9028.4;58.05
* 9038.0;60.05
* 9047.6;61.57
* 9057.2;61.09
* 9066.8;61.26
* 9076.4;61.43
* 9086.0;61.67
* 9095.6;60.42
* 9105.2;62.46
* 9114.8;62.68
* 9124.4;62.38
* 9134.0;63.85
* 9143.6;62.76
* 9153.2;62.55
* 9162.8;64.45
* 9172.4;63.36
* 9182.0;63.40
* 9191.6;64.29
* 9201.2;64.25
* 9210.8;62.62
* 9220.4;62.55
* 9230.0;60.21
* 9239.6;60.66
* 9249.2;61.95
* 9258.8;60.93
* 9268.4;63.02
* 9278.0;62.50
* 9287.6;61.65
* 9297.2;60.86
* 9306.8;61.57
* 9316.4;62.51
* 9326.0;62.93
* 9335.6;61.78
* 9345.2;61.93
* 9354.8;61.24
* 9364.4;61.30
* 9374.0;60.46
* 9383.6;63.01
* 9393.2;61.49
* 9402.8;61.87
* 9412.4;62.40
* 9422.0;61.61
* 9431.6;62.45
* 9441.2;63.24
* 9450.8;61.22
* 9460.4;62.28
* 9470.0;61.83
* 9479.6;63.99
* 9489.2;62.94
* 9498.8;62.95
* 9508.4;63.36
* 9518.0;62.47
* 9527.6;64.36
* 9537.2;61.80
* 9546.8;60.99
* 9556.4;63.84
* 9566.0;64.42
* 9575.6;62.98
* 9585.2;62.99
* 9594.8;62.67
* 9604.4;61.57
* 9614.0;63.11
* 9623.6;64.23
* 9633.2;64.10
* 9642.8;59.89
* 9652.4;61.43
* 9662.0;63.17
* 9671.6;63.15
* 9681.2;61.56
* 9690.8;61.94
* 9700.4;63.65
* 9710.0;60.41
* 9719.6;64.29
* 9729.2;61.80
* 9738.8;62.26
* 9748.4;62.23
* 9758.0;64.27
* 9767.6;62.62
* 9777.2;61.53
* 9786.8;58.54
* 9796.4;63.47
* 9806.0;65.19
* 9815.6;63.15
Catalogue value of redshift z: 0.000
